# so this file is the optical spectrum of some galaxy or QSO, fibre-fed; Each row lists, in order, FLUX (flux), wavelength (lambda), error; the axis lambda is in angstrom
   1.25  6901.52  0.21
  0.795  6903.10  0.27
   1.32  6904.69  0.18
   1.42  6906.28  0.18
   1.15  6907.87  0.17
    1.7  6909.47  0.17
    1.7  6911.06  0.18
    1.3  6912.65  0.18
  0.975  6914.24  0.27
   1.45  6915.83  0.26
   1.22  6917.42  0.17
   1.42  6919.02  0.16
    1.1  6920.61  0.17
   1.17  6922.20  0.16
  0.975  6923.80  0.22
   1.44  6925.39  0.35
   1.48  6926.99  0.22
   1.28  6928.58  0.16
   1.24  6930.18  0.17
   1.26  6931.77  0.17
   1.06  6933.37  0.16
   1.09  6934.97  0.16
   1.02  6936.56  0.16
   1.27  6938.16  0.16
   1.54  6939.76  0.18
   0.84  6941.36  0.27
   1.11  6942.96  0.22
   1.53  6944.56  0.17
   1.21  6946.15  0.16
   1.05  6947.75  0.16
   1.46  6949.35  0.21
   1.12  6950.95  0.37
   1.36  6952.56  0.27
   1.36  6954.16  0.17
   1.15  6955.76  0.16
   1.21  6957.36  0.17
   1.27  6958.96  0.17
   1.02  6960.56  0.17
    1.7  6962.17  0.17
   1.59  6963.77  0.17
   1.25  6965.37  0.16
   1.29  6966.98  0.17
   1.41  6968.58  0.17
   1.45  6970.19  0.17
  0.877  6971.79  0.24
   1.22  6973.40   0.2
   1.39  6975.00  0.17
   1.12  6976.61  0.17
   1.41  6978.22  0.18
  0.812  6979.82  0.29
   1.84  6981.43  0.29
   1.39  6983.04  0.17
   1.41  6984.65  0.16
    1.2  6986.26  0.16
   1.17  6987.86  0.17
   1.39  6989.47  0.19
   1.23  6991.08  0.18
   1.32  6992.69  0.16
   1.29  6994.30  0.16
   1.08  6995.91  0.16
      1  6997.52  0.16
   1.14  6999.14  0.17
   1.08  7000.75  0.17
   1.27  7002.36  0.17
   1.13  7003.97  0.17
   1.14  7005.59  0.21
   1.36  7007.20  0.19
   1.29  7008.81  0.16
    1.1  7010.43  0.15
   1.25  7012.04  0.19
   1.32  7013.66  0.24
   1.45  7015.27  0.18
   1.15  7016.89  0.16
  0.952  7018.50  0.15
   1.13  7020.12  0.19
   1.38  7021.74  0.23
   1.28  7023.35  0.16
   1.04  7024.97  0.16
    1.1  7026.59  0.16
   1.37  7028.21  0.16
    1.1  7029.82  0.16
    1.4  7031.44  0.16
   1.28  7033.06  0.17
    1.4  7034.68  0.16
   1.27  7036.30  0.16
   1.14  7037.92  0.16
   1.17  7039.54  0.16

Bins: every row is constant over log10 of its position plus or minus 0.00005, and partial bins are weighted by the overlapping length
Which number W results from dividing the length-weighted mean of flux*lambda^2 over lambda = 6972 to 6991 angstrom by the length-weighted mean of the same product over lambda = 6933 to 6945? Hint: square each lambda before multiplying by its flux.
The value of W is 1.11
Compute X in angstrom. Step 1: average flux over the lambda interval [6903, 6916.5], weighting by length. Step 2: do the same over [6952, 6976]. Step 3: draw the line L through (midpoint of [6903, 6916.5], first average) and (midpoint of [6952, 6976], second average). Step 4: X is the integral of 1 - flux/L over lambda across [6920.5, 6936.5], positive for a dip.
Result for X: 1.4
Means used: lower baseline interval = 1.34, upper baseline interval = 1.3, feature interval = 1.21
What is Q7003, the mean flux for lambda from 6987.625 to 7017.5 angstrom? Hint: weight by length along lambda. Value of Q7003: 1.22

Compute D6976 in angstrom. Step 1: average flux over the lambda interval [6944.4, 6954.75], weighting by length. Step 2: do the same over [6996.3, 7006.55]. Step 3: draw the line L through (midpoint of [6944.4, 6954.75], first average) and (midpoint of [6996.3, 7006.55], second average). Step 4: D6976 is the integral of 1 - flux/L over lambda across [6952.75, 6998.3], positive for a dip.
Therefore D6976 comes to -2.9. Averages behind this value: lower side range 1.28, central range 1.28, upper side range 1.13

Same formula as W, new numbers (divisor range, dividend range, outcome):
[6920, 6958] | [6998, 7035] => 1.02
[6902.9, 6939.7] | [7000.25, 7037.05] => 1.00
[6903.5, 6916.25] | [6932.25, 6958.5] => 0.90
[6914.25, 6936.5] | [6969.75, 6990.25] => 1.06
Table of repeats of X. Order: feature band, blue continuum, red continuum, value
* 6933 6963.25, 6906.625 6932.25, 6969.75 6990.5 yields 1.4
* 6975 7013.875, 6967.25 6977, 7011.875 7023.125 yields 0.1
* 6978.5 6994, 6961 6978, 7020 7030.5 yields -0.2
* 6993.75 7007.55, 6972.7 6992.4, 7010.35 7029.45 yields 1.1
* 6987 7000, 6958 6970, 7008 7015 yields 1.0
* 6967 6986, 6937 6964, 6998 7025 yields -0.9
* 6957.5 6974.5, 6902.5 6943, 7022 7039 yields -0.8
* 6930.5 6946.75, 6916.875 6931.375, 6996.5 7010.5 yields 0.6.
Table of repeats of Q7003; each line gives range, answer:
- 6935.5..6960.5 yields 1.23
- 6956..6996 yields 1.3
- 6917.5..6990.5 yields 1.27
